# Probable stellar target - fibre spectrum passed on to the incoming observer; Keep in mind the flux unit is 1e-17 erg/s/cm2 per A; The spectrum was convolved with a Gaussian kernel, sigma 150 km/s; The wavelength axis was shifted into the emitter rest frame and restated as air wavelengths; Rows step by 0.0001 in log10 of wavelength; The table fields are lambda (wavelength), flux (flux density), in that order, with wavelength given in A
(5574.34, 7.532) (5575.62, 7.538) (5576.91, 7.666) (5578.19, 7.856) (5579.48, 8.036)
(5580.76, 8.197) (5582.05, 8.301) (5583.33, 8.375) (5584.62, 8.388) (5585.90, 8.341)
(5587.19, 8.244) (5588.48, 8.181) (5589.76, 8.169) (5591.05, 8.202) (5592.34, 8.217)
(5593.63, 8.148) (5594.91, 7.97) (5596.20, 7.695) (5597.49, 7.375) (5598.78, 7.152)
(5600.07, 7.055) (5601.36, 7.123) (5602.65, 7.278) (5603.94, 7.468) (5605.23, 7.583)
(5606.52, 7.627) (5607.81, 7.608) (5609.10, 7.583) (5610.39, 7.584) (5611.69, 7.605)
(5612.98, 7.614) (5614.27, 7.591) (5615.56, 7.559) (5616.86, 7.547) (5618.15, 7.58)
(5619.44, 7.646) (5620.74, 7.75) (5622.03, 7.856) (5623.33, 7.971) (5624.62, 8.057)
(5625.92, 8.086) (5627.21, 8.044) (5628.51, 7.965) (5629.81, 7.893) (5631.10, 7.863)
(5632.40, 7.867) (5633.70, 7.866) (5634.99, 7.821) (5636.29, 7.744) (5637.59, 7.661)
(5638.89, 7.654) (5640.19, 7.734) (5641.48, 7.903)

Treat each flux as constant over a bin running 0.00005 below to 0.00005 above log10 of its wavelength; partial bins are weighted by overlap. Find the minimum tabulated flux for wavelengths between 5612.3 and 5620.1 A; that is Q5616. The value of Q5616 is 7.547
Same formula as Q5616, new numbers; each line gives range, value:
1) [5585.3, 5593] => 8.169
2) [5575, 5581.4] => 7.538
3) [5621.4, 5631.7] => 7.856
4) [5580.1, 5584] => 8.197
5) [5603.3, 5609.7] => 7.468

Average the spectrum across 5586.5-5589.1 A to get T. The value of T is 8.19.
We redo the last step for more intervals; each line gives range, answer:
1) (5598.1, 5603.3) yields 7.15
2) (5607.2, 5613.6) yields 7.6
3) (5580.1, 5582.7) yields 8.27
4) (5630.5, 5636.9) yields 7.83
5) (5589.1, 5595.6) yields 8.15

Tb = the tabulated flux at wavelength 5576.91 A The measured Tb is 7.666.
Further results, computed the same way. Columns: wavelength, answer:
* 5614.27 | 7.591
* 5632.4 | 7.867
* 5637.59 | 7.661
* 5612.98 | 7.614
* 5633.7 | 7.866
